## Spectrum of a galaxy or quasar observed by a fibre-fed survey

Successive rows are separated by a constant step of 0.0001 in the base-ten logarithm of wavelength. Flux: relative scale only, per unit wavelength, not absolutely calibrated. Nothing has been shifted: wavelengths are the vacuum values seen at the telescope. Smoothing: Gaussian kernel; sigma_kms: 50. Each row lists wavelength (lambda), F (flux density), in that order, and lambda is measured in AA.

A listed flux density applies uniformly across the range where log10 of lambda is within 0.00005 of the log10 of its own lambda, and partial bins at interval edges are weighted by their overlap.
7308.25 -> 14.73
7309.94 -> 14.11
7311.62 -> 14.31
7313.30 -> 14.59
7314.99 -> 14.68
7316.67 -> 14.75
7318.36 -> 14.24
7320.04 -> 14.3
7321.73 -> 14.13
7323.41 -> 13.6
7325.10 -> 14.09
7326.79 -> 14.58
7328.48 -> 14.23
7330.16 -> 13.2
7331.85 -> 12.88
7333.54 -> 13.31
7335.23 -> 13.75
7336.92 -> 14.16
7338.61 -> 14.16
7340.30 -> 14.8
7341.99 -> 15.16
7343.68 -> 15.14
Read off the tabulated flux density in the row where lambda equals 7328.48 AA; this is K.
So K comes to 14.23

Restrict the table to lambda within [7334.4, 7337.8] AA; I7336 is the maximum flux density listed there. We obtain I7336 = 14.16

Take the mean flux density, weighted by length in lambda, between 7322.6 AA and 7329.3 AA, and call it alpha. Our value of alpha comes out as 14.1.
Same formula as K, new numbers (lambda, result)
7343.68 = 15.14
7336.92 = 14.16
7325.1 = 14.09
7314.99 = 14.68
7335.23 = 13.75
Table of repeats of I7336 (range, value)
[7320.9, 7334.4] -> 14.58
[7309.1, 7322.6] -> 14.75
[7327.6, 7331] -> 14.23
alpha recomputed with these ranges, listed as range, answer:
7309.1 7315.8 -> 14.4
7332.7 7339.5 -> 13.8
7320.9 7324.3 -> 13.9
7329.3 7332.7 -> 13.1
